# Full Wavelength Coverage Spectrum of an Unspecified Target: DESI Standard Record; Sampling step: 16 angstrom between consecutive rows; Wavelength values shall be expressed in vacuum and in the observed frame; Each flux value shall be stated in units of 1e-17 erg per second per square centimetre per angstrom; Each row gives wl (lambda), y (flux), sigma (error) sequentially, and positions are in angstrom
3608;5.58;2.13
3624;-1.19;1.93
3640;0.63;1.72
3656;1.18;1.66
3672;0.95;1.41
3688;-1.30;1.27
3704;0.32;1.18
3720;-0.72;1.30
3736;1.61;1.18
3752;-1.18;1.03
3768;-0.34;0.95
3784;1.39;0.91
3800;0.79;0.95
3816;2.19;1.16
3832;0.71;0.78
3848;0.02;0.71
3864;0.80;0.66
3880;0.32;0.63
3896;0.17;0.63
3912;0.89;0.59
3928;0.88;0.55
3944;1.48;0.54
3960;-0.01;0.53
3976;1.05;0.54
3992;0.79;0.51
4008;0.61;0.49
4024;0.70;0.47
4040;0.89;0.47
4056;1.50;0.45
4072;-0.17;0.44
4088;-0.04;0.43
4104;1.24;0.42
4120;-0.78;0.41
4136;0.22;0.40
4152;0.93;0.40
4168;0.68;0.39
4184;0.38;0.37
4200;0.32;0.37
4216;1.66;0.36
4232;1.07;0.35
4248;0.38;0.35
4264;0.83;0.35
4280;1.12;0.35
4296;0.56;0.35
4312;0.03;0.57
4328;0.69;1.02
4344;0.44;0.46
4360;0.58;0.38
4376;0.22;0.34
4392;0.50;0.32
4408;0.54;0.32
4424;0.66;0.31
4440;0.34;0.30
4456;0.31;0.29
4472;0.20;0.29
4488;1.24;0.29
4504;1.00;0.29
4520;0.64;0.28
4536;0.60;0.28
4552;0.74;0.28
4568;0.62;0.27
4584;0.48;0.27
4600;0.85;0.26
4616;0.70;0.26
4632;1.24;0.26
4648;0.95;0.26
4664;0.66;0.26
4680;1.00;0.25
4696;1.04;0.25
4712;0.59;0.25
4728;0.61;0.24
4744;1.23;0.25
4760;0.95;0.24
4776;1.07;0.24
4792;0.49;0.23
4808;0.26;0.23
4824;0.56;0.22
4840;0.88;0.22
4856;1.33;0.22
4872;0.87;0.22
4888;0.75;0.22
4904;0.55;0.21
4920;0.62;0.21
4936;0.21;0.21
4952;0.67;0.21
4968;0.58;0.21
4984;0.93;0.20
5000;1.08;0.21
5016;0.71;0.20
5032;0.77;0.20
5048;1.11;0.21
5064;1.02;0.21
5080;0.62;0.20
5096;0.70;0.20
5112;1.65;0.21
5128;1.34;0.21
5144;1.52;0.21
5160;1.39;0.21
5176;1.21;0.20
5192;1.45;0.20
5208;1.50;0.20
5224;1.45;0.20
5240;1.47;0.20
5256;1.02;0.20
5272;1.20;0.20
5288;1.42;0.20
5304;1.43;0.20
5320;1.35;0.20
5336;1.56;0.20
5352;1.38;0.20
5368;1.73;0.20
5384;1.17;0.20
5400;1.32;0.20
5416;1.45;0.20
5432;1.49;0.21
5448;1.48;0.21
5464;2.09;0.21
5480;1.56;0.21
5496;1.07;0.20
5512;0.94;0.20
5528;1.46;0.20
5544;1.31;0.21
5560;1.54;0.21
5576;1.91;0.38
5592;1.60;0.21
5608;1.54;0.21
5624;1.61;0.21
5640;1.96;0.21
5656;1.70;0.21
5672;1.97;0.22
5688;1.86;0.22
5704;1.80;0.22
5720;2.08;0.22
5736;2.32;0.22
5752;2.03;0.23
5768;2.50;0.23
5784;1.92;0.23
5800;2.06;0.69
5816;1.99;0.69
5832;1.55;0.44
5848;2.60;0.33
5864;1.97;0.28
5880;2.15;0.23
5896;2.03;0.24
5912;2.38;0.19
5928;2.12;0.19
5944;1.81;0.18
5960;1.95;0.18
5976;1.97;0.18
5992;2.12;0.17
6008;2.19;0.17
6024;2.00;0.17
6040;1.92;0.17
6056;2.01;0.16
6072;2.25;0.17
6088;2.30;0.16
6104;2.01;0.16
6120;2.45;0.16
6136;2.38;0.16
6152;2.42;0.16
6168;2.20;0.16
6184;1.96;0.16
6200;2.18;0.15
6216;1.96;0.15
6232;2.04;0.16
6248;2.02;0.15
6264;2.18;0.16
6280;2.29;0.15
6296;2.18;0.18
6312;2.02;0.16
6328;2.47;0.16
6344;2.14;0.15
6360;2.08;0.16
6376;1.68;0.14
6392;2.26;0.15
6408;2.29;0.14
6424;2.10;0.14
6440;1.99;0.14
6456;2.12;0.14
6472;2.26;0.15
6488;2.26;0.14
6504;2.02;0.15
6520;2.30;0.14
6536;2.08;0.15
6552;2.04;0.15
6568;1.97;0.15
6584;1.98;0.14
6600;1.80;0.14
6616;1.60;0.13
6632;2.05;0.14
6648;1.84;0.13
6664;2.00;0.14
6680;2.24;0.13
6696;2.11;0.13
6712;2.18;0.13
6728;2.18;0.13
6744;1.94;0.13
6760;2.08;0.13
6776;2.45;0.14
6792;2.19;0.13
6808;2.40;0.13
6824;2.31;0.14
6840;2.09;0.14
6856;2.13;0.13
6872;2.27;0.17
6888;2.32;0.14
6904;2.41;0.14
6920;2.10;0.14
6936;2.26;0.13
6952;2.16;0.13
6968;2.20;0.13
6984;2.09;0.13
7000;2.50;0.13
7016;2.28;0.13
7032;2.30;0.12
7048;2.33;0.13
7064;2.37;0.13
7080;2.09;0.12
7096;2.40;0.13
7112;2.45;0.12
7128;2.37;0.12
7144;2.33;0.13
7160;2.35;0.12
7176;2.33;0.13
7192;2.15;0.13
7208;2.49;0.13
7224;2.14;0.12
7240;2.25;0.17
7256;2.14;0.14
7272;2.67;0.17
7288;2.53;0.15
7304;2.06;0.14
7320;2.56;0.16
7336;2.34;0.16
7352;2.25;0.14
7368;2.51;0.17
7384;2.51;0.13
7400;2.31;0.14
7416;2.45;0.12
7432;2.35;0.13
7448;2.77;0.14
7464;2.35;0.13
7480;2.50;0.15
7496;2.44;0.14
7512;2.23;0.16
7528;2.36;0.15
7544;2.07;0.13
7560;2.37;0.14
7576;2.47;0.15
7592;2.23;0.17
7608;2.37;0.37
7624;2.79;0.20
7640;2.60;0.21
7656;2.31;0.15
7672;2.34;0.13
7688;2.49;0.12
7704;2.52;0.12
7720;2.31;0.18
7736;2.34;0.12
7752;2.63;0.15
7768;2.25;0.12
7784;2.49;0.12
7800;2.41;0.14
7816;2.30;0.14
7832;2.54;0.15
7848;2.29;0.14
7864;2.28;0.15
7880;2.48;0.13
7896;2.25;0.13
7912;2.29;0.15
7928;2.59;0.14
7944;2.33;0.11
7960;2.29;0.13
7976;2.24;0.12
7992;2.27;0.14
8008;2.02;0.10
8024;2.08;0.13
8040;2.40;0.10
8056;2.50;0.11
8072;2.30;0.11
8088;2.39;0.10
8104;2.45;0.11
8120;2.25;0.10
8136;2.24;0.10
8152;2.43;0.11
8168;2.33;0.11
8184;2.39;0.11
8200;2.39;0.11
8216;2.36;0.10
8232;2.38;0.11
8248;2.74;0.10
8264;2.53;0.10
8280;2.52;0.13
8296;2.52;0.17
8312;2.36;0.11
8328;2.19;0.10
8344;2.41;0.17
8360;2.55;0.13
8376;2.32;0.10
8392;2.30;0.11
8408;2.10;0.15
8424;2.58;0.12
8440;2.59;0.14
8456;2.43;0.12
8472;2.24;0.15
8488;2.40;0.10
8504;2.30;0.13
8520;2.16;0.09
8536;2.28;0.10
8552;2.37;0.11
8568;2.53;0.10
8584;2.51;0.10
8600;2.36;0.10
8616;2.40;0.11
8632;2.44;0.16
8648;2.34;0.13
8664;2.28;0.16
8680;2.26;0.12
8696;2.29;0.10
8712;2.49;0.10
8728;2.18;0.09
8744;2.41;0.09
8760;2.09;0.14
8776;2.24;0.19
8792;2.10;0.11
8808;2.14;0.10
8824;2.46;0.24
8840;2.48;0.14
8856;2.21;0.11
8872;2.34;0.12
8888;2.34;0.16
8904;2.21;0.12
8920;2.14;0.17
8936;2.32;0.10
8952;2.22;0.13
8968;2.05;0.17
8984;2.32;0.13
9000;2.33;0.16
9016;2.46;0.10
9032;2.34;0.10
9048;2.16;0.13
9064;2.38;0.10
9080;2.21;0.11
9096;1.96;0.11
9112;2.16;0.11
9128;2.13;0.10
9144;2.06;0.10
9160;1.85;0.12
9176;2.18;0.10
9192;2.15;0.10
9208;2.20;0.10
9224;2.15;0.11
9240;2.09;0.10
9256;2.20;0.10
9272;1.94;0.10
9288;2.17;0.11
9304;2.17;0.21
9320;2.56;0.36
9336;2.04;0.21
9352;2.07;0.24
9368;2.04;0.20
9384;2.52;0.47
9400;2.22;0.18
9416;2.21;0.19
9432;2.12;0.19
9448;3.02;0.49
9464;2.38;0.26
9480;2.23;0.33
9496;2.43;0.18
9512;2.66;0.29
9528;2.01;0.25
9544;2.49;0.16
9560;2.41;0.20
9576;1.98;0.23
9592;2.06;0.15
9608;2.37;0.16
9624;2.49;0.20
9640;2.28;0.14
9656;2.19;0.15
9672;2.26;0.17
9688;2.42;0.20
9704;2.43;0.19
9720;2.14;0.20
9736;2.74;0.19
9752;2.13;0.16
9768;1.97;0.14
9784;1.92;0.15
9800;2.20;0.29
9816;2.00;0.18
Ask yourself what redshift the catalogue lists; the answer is 0.28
